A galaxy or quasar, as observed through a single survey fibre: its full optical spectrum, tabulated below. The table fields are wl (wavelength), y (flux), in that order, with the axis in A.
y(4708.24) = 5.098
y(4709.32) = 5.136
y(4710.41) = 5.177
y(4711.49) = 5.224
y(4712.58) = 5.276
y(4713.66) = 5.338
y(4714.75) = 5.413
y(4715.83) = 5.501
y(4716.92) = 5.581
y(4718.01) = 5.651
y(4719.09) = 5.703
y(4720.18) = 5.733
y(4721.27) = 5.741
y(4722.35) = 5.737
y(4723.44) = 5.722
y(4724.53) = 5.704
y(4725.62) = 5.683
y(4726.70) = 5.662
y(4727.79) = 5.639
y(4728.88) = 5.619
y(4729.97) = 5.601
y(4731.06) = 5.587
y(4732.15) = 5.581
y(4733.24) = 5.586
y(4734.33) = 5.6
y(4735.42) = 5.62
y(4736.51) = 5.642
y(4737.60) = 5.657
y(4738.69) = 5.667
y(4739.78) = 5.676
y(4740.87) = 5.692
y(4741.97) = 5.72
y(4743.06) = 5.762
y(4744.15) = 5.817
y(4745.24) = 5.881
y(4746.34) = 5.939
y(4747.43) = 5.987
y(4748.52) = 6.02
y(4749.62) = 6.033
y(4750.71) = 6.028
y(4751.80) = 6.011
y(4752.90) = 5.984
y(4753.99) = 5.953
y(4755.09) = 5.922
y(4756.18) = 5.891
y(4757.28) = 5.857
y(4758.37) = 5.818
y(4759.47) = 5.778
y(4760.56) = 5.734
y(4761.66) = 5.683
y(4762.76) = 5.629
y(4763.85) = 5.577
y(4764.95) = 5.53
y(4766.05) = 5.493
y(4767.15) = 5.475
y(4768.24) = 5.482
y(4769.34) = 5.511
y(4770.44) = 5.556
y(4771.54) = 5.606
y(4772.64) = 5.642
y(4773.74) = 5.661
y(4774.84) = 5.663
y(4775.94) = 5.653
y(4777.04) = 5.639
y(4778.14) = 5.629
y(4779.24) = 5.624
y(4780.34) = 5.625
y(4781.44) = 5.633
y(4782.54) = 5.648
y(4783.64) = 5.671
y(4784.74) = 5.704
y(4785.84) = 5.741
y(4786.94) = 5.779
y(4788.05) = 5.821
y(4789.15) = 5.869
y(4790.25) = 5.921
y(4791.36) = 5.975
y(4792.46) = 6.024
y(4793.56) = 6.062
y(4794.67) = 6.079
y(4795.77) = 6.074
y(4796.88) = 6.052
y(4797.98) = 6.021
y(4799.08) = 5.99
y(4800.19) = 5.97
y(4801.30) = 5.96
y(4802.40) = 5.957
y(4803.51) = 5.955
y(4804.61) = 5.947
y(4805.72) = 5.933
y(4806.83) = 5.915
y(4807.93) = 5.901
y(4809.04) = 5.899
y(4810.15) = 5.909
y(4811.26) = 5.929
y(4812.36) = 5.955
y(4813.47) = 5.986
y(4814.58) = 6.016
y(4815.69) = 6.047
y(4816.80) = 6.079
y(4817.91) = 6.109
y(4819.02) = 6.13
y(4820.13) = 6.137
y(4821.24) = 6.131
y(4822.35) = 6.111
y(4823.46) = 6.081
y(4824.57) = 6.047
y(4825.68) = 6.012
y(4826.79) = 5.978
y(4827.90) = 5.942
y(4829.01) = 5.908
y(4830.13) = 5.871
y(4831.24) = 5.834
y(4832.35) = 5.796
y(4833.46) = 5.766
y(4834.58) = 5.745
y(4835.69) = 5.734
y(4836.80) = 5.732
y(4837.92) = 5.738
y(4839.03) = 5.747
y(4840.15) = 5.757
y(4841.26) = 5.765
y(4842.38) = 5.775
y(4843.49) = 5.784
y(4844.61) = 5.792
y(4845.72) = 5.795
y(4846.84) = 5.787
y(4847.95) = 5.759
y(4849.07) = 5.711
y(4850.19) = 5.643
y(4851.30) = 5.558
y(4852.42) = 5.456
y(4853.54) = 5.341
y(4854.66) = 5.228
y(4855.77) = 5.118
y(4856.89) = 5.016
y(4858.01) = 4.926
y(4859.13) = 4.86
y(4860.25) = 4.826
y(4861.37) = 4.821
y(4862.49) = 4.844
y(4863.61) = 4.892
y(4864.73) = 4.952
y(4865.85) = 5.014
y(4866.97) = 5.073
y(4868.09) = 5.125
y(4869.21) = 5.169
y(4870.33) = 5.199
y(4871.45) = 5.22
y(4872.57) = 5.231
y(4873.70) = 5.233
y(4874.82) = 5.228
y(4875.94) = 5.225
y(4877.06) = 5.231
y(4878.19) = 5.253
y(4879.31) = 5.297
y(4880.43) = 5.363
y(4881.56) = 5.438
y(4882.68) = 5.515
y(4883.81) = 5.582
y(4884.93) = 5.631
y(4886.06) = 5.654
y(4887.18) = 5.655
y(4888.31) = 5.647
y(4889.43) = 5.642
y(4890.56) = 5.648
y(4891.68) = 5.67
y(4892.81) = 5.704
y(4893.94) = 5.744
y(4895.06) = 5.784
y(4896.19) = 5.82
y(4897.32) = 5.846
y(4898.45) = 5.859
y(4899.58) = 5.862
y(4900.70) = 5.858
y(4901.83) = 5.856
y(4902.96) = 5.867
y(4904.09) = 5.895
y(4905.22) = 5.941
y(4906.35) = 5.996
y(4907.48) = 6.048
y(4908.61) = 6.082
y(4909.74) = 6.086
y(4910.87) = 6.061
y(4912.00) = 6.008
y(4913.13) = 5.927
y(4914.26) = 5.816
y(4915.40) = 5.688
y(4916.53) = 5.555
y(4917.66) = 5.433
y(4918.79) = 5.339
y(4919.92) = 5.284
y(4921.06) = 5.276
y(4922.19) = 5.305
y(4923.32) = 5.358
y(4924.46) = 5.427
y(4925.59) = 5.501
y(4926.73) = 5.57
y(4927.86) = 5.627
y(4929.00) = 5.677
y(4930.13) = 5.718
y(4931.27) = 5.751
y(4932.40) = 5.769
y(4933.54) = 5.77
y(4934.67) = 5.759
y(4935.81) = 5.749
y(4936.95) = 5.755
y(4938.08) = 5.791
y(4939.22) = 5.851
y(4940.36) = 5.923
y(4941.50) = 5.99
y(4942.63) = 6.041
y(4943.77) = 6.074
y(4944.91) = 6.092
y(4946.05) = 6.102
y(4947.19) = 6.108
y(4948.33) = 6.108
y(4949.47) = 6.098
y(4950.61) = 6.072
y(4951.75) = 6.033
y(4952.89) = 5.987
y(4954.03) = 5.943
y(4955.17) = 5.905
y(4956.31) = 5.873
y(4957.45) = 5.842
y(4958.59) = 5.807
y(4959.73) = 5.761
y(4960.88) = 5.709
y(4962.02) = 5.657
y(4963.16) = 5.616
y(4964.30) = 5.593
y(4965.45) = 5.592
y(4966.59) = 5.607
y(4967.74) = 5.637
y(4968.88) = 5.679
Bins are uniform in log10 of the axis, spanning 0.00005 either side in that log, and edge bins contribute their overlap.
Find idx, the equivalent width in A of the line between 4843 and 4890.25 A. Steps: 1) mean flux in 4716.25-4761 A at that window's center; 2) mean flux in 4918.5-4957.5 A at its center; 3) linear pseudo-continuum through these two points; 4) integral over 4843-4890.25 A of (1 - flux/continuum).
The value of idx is 3.7 A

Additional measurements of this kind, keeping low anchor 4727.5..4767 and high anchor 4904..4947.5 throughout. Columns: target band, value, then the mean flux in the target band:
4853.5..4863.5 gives 1.4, 4.97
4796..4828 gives -1.4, 6.01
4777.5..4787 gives 0.1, 5.67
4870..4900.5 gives 1.2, 5.53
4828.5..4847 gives -0.1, 5.78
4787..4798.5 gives -0.4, 5.98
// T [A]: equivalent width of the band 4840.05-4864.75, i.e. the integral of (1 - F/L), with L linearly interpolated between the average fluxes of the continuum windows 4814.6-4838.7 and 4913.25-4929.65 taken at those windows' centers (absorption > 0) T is 2.0 A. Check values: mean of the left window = 5.95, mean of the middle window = 5.37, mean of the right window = 5.5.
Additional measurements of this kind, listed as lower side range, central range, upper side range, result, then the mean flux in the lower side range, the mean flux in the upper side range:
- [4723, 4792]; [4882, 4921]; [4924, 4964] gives 0.4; 5.72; 5.84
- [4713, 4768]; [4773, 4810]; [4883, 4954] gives -0.7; 5.72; 5.79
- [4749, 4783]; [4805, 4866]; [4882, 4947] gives 0.5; 5.71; 5.75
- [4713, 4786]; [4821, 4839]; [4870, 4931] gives -0.8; 5.69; 5.62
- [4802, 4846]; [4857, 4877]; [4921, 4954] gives 2.8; 5.92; 5.81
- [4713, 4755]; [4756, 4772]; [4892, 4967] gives 0.3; 5.72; 5.8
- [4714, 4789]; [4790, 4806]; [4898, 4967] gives -0.8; 5.7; 5.8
